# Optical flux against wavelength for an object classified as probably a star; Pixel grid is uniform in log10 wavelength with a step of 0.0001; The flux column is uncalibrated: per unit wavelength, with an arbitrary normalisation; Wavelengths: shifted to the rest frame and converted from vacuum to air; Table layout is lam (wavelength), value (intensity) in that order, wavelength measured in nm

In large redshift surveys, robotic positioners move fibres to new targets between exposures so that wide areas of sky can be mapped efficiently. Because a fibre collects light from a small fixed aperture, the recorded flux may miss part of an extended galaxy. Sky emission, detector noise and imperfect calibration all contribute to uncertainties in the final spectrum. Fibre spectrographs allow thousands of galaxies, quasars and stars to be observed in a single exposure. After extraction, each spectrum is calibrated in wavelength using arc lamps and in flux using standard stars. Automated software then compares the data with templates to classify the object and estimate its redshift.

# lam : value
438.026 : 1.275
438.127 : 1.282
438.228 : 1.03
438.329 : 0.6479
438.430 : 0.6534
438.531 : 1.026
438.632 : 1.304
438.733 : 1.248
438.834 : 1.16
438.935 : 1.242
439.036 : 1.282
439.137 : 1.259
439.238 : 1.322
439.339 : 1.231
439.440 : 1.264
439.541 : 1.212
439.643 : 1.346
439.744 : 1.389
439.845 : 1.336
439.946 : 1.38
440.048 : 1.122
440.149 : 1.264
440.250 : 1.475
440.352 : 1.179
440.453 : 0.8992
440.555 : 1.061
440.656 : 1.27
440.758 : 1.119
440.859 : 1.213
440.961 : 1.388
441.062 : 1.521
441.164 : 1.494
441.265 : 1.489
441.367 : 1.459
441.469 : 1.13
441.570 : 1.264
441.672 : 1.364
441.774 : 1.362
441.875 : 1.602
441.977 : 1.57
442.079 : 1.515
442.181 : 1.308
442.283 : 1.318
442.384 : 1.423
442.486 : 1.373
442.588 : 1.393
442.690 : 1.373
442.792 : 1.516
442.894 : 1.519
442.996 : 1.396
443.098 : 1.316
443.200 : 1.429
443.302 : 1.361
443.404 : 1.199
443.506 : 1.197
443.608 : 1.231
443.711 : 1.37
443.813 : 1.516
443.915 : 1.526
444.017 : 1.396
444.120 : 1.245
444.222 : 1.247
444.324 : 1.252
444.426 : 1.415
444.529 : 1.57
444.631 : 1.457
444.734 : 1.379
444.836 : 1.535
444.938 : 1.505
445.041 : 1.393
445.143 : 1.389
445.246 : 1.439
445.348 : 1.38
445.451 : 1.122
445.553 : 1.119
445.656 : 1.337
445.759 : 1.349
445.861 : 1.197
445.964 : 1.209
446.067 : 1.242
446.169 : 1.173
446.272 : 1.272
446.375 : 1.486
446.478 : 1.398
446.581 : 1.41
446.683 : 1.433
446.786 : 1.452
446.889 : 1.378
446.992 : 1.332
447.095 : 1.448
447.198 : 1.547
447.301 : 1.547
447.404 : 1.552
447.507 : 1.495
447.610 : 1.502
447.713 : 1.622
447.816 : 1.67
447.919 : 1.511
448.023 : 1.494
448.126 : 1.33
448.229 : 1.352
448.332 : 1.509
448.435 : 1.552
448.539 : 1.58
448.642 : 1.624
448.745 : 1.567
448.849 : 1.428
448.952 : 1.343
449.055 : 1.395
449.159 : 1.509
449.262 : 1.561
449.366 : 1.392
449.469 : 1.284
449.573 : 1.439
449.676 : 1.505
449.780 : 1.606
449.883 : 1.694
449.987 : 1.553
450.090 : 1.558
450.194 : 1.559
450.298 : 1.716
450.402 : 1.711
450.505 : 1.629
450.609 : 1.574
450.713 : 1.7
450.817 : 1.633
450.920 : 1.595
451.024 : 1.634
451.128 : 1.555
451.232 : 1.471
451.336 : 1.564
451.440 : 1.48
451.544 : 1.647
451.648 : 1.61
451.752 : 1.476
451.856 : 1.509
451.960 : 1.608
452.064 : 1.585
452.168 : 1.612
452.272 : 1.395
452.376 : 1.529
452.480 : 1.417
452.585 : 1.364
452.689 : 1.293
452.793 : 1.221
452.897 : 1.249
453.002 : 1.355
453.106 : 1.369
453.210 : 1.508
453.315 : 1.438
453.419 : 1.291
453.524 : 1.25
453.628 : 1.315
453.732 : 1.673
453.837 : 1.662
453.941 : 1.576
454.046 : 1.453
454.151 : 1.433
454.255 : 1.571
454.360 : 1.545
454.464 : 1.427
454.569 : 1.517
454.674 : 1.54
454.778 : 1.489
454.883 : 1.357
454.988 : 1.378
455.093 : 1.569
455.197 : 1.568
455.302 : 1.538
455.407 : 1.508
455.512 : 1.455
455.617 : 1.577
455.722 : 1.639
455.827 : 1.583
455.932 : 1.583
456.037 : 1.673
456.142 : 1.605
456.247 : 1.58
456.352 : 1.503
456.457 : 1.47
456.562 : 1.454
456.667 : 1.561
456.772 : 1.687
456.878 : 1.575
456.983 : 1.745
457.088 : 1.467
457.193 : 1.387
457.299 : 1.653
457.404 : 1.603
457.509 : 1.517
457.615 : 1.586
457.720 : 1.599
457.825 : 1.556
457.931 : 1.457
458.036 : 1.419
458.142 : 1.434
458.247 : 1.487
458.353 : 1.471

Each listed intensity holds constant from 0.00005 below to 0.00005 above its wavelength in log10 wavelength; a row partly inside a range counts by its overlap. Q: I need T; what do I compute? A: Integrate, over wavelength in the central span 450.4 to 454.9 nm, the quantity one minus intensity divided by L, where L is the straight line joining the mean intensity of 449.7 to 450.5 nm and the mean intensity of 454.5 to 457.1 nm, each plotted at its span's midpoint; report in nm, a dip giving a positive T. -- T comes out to 0.268 nm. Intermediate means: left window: 1.62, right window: 1.55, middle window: 1.49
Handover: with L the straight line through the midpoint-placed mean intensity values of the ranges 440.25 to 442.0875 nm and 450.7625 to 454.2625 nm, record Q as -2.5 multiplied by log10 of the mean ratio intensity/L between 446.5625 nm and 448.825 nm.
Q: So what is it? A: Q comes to -0.06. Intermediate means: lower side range 1.33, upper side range 1.48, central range 1.5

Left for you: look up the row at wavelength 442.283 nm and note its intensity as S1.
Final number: 1.318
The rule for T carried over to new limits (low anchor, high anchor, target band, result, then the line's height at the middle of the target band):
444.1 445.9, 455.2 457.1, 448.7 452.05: -0.205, 1.46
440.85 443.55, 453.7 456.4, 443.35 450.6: 0.062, 1.45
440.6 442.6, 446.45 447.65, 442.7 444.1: 0.025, 1.4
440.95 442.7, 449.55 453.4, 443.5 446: 0.154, 1.44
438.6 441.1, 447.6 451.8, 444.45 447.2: 0.121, 1.43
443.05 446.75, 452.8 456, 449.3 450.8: -0.157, 1.42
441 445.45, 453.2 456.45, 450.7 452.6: -0.089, 1.48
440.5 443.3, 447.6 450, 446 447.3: 0.068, 1.46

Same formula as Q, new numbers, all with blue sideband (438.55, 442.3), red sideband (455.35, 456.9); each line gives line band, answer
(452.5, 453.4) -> 0.12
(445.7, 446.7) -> 0.07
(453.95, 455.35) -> 0.03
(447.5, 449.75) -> -0.03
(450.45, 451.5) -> -0.08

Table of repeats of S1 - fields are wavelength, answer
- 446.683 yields 1.433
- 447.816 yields 1.67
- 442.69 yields 1.373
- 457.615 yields 1.586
